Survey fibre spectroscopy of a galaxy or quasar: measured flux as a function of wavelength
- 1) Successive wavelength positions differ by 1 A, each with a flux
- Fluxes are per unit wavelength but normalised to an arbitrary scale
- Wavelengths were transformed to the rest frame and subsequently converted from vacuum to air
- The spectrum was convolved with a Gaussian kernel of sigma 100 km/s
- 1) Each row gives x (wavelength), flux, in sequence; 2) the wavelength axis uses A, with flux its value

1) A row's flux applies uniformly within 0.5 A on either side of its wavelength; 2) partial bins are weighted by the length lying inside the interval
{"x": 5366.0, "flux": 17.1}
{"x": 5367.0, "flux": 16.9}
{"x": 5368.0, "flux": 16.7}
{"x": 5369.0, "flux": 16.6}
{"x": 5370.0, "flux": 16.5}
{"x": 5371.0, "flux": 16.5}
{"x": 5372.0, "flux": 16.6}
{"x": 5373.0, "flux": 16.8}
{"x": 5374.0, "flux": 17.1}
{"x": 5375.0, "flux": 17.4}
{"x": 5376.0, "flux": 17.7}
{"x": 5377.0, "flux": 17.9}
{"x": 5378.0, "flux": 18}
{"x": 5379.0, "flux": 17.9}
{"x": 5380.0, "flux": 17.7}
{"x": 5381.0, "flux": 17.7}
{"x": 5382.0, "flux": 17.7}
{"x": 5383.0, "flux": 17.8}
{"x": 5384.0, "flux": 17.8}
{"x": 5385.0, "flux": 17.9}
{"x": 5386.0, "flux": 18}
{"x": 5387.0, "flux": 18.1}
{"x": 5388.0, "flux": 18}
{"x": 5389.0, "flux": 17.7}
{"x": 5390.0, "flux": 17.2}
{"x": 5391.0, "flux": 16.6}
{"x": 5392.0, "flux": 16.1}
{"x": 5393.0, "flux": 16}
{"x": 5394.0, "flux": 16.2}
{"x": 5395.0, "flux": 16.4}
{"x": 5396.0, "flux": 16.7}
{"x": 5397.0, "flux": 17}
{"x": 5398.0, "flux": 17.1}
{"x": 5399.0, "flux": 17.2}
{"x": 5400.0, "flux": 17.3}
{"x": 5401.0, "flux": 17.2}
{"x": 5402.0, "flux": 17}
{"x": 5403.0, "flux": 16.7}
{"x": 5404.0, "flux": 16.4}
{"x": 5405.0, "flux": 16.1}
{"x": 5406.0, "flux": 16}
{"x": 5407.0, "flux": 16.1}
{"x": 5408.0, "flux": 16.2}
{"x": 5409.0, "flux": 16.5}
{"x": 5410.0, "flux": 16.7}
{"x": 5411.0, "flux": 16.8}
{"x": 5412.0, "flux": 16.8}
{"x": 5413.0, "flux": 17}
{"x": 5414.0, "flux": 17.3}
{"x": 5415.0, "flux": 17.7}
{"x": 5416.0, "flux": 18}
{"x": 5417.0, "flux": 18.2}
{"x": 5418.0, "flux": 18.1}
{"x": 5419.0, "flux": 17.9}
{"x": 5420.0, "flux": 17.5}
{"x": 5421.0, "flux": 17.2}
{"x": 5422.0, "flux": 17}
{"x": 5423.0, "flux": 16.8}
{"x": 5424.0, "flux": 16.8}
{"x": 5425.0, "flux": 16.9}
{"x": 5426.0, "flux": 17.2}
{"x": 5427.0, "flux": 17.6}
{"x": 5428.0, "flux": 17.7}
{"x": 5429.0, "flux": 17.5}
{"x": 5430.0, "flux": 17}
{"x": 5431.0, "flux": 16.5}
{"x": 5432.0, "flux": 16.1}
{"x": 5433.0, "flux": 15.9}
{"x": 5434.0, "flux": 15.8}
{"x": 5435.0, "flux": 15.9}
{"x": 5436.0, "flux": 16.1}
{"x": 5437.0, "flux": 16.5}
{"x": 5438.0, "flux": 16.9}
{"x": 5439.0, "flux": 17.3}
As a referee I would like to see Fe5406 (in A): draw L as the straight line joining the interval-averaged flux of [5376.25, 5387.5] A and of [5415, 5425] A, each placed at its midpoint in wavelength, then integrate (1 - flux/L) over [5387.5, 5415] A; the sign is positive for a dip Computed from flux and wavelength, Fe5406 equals 1.40 A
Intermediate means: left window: 17.9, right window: 17.5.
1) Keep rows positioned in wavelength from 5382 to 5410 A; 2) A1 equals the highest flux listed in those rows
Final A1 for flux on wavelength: 18.1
